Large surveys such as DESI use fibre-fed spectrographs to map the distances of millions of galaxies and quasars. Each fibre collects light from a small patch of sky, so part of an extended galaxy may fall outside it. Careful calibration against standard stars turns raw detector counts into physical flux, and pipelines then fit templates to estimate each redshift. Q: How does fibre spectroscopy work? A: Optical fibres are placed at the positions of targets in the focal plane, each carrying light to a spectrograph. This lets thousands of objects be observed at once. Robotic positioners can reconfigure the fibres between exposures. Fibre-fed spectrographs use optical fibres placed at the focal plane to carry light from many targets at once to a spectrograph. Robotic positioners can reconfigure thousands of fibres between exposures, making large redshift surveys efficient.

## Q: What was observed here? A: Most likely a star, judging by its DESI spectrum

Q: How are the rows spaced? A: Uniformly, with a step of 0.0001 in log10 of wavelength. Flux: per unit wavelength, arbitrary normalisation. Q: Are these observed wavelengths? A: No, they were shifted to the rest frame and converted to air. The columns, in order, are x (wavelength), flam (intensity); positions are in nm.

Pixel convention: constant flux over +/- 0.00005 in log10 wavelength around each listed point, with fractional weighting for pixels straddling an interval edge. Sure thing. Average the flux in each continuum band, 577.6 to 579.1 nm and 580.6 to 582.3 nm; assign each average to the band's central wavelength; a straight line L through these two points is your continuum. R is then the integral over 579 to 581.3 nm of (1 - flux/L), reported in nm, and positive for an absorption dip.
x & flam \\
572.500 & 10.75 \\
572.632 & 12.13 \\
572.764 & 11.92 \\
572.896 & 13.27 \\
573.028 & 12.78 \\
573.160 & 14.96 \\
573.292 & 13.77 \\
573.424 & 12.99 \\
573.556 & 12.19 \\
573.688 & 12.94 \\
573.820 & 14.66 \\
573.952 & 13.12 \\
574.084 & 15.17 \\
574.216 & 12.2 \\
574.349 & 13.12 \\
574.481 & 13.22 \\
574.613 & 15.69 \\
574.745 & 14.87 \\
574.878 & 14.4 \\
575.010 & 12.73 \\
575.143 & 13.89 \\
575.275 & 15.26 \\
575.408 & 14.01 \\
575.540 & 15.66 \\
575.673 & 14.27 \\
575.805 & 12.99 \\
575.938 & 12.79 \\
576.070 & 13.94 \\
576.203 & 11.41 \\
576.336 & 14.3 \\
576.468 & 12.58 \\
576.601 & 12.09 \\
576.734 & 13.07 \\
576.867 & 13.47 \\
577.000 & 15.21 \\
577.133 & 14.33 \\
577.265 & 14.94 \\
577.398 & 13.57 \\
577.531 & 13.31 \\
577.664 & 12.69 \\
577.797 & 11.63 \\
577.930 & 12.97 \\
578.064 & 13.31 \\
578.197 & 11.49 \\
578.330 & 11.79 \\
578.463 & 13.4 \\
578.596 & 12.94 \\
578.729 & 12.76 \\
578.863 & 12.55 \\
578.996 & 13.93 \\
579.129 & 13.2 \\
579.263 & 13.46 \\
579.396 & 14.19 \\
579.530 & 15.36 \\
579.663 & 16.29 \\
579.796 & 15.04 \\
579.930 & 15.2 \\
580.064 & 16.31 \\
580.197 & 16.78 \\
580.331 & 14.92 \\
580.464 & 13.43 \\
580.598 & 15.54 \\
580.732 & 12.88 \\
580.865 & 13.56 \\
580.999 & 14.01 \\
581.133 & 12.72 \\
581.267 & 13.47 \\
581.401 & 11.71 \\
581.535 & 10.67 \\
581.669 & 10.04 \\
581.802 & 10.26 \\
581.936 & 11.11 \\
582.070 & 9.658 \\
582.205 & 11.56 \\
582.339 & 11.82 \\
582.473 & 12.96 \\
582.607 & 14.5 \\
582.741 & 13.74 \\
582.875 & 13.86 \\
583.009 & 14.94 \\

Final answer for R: -0.419 nm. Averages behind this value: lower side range 12.7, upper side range 11.9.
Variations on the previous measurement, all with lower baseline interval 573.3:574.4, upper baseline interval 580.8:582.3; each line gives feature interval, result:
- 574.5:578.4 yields -0.229 nm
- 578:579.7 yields -0.156 nm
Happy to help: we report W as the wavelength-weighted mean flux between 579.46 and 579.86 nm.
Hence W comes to 15.6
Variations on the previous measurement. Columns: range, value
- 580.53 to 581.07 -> 14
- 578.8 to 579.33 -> 13.3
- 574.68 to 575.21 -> 14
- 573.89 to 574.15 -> 14.2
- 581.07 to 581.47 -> 12.6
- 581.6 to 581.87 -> 10.2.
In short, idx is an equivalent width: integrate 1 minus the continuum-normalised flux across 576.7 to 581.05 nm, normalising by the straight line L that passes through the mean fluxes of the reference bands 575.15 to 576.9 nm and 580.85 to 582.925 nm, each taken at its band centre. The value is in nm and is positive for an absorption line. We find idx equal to -0.34 nm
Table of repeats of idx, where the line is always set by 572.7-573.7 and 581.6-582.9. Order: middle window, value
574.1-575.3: -0.10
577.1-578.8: -0.07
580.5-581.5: -0.10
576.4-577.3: -0.07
